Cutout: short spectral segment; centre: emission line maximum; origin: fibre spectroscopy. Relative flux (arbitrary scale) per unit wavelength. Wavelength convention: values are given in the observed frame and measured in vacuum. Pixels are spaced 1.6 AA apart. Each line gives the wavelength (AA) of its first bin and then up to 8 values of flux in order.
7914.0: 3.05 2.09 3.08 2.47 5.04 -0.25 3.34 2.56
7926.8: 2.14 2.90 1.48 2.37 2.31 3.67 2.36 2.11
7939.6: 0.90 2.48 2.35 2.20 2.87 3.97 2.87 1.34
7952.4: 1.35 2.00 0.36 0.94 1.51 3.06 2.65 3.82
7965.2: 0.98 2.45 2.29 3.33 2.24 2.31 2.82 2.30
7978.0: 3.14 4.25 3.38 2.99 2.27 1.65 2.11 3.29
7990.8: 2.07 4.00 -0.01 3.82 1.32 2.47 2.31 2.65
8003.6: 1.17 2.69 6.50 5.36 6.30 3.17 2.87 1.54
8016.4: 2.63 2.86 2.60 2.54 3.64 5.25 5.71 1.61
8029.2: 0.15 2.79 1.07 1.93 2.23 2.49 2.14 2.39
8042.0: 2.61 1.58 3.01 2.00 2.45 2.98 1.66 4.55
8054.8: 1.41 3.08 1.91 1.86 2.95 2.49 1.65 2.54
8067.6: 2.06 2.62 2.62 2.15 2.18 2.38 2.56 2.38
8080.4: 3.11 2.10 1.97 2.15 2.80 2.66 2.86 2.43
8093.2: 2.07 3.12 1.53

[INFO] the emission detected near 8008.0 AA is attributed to [S II]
